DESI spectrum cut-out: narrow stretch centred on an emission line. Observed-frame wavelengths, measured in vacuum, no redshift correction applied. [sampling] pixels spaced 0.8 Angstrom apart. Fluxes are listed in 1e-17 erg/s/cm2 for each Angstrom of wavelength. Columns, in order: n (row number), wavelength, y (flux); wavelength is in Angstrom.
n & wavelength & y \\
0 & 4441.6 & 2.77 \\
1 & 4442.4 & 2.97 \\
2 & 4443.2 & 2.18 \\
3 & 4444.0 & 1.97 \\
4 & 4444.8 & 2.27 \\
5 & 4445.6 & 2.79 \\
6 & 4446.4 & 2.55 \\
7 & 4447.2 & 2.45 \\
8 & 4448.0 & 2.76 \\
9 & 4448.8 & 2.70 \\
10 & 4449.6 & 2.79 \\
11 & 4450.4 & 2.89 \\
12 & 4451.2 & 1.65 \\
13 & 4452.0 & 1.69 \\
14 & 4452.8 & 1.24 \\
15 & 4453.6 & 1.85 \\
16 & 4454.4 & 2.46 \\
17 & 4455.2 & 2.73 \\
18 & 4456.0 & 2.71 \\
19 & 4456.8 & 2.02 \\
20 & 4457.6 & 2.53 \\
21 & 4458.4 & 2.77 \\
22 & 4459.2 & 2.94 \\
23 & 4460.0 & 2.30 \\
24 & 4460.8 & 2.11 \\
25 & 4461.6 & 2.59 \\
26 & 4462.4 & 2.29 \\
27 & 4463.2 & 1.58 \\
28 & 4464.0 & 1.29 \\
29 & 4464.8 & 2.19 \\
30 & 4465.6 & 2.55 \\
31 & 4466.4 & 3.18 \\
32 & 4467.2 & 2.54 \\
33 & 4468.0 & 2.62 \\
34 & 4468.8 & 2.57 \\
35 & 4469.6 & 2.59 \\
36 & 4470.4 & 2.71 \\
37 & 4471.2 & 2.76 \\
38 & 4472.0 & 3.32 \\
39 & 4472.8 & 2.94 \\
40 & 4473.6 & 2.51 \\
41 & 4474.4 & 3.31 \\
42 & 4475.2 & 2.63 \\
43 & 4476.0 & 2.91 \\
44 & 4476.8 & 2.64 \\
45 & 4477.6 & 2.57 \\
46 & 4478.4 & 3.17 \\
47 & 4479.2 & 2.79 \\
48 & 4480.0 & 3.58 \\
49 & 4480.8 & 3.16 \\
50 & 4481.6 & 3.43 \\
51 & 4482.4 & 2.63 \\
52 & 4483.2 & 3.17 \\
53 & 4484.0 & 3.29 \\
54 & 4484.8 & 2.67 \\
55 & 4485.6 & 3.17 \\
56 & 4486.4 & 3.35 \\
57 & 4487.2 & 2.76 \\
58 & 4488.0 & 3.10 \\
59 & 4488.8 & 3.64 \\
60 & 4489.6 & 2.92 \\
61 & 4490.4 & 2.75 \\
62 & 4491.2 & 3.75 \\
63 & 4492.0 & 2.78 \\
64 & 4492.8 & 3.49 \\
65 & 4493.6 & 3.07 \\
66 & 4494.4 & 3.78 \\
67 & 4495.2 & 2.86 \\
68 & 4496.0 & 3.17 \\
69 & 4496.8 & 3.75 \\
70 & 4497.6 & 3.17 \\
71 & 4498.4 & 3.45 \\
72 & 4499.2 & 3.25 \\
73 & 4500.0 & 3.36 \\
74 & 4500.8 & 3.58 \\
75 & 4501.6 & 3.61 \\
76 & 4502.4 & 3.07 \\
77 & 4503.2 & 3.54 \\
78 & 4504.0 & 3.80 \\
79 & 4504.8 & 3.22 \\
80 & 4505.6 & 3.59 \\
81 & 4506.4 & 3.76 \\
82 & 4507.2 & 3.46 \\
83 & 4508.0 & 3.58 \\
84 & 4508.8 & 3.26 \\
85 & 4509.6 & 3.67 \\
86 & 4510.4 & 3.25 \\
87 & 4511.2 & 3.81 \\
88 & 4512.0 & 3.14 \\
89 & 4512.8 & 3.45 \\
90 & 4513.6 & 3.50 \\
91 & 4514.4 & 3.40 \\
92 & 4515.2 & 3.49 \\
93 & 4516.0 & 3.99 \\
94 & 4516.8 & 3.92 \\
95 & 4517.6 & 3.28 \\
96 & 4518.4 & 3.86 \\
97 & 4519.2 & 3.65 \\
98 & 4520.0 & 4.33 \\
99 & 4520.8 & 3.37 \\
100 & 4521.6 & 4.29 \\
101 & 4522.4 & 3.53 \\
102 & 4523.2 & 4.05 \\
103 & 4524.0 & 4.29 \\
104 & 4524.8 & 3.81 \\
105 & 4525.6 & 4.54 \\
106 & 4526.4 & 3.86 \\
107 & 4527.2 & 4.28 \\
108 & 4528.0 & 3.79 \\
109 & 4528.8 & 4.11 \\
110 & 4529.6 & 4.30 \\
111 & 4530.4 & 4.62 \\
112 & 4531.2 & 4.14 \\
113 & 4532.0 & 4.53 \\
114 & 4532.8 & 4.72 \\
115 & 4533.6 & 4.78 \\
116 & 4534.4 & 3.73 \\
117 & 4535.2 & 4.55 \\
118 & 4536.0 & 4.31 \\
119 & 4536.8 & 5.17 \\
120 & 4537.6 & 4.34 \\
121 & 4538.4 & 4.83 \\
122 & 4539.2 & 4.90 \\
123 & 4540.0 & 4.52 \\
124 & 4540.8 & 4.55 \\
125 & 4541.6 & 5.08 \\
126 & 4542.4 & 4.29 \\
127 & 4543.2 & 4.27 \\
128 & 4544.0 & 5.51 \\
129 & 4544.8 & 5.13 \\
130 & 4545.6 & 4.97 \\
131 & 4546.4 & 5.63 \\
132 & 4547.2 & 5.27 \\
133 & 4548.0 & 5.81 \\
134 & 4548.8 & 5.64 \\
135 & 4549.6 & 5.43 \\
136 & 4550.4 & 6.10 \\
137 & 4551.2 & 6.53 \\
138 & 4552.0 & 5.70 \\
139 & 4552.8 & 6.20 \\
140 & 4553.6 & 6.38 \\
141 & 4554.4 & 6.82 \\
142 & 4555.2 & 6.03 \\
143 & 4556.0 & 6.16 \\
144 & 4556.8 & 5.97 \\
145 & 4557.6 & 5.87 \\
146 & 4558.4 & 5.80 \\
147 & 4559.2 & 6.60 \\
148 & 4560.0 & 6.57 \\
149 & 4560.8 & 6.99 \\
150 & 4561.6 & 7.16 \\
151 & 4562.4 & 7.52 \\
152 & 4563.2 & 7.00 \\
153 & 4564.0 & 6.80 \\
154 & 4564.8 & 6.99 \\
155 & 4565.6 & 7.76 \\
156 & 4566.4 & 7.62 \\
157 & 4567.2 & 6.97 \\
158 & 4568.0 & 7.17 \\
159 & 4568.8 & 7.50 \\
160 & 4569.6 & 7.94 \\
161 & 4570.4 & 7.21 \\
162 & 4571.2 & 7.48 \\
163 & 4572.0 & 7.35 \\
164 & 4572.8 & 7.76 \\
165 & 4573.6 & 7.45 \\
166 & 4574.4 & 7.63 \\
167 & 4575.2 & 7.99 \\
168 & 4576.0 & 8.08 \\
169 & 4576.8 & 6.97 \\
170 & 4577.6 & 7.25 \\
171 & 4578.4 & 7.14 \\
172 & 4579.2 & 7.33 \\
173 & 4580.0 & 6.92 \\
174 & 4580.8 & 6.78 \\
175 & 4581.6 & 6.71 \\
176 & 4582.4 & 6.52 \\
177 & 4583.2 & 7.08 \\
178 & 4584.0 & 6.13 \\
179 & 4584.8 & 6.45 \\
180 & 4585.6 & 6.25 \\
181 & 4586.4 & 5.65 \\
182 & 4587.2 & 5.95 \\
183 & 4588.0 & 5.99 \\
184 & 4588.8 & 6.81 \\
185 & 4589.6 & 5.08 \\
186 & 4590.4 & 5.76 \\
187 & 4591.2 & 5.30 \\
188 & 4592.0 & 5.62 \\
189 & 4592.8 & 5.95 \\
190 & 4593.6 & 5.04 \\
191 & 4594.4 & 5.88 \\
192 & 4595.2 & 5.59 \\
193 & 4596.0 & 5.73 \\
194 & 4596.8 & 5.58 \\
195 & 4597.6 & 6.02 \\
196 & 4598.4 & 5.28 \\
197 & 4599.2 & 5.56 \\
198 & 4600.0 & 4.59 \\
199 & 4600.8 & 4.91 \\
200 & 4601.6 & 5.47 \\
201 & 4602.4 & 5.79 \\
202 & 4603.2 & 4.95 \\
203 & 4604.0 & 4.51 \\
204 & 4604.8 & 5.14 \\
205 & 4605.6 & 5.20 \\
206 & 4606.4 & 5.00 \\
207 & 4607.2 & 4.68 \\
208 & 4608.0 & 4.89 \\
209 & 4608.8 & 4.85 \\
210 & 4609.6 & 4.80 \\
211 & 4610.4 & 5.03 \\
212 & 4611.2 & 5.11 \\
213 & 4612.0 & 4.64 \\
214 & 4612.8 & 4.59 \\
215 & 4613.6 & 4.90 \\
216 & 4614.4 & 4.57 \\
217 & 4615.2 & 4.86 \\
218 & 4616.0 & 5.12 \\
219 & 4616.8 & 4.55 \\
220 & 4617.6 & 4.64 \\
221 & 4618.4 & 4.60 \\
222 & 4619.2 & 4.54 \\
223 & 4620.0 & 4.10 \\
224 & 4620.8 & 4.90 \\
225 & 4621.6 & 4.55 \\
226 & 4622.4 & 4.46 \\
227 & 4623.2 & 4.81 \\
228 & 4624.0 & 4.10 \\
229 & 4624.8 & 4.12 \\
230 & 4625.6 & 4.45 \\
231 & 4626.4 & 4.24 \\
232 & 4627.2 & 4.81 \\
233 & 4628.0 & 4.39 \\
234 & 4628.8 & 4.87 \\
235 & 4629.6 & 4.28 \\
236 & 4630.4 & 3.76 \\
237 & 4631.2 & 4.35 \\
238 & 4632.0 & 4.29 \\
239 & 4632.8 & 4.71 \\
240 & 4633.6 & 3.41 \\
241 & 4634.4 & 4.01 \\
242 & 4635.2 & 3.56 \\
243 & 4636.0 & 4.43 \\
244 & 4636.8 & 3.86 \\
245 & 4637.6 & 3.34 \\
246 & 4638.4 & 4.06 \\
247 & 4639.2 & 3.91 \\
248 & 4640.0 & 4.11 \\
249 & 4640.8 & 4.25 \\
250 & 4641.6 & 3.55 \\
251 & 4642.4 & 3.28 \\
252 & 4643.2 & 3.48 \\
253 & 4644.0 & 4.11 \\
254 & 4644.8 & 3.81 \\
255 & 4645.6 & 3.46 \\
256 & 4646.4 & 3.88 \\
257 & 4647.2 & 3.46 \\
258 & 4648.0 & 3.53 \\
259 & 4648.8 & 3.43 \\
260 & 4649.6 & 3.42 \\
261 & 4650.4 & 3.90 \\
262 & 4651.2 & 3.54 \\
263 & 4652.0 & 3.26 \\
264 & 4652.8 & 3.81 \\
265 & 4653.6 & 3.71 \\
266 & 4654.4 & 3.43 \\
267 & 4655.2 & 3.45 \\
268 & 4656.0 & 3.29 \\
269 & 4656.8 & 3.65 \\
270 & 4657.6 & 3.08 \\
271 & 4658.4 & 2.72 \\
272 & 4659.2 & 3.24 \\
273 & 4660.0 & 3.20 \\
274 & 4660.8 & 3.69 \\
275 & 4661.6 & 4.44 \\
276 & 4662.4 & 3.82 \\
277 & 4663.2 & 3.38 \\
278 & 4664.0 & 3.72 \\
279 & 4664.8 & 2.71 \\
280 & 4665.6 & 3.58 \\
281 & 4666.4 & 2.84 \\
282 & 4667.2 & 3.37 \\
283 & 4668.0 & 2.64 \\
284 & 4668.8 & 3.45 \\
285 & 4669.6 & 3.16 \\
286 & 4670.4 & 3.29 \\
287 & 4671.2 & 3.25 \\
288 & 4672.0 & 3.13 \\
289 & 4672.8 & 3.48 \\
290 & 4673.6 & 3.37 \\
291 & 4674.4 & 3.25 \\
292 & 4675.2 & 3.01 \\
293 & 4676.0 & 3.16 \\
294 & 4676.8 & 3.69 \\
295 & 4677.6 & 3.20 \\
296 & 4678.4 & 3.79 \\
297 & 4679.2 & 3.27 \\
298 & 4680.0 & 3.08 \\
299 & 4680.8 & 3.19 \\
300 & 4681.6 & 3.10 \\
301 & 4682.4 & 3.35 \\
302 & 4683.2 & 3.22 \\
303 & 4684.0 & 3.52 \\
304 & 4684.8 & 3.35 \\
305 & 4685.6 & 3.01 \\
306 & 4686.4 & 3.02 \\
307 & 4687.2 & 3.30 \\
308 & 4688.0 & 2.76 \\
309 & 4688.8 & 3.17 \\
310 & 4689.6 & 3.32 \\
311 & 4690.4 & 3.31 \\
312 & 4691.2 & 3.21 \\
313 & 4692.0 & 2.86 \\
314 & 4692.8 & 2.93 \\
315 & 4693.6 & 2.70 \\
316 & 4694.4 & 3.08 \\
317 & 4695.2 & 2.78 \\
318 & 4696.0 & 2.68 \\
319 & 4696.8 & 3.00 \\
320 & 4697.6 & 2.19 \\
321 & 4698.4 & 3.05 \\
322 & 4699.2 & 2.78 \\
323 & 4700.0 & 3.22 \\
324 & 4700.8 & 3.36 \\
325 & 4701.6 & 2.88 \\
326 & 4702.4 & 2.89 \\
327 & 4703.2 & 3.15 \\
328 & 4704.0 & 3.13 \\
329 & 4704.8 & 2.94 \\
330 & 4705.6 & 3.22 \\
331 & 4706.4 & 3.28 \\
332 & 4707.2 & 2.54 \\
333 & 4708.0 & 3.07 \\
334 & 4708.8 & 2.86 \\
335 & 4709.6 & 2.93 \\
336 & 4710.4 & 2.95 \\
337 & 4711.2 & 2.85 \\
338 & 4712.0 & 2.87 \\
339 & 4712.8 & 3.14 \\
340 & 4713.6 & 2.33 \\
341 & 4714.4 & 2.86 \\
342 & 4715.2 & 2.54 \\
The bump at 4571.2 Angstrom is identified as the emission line C IV 1549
